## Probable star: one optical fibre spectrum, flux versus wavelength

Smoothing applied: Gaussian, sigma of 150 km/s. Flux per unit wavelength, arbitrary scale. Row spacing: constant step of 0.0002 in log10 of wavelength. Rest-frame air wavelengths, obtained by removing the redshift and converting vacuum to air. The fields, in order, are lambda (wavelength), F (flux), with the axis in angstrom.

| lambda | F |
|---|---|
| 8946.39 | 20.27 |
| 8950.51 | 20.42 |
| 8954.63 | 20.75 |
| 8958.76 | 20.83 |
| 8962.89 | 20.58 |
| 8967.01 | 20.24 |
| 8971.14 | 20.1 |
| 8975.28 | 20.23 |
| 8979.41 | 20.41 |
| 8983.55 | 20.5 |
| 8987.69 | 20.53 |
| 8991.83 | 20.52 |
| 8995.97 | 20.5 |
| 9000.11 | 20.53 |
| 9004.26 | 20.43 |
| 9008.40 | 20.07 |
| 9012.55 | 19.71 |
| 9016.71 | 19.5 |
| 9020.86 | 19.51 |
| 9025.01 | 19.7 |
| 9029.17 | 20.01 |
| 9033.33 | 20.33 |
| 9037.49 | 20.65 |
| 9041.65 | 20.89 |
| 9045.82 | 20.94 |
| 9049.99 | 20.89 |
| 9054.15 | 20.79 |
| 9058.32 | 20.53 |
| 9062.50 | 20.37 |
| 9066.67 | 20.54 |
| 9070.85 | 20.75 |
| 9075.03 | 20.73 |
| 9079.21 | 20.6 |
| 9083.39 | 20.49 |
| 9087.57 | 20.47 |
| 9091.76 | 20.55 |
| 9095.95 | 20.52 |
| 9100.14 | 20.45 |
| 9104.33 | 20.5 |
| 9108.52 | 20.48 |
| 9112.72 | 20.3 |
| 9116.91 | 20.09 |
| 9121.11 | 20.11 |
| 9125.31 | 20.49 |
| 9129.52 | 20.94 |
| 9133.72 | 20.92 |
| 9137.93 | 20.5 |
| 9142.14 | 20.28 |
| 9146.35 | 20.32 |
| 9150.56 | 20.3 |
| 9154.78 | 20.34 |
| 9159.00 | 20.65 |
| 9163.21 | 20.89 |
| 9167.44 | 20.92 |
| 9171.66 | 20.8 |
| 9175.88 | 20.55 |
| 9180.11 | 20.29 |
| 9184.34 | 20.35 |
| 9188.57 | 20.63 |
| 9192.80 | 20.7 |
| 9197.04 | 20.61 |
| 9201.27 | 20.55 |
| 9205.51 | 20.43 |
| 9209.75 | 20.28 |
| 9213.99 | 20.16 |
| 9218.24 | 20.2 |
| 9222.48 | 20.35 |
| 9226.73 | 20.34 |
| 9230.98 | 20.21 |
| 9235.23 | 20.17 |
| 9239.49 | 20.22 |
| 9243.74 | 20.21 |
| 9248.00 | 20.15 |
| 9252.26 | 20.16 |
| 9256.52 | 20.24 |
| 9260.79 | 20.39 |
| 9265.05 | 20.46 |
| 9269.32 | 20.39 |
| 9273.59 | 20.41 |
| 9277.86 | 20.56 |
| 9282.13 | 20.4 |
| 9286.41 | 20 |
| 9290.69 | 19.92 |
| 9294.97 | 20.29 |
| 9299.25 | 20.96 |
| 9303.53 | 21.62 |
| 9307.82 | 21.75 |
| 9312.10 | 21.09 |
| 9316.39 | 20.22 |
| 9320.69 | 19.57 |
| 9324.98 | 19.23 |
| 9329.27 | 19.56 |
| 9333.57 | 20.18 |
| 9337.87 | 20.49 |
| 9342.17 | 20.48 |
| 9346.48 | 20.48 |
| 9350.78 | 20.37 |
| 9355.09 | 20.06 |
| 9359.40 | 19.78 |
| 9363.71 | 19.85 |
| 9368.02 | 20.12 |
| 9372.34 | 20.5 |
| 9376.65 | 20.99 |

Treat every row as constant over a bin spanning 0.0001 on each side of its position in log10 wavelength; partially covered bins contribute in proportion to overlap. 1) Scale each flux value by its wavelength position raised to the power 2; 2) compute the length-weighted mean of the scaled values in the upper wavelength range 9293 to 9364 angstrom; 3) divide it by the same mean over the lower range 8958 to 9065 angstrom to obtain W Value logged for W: 1.07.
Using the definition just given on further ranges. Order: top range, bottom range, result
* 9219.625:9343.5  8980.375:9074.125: 1.06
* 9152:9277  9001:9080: 1.04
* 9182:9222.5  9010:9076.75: 1.04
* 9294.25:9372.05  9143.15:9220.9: 1.03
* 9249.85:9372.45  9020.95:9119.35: 1.05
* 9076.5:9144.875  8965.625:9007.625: 1.03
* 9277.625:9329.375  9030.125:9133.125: 1.04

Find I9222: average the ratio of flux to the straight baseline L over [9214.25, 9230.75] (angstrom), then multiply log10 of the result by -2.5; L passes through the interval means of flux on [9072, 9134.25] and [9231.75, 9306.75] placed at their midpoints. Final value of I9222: 0.01 mag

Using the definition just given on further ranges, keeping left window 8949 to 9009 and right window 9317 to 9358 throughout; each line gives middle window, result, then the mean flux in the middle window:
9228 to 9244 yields 0.00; 20.2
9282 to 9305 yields -0.02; 20.5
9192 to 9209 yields -0.02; 20.5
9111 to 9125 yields 0.00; 20.2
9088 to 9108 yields -0.01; 20.5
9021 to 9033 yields 0.03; 19.9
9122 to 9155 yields -0.01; 20.5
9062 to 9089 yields -0.01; 20.6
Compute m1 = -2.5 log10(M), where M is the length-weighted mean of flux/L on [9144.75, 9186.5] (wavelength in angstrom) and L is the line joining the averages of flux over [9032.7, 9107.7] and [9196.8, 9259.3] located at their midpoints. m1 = -0.01 mag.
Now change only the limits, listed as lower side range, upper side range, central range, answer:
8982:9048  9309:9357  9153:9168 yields -0.02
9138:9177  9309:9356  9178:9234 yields 0.00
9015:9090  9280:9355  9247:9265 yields 0.01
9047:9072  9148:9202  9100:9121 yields 0.01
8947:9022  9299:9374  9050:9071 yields -0.02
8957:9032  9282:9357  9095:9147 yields -0.01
